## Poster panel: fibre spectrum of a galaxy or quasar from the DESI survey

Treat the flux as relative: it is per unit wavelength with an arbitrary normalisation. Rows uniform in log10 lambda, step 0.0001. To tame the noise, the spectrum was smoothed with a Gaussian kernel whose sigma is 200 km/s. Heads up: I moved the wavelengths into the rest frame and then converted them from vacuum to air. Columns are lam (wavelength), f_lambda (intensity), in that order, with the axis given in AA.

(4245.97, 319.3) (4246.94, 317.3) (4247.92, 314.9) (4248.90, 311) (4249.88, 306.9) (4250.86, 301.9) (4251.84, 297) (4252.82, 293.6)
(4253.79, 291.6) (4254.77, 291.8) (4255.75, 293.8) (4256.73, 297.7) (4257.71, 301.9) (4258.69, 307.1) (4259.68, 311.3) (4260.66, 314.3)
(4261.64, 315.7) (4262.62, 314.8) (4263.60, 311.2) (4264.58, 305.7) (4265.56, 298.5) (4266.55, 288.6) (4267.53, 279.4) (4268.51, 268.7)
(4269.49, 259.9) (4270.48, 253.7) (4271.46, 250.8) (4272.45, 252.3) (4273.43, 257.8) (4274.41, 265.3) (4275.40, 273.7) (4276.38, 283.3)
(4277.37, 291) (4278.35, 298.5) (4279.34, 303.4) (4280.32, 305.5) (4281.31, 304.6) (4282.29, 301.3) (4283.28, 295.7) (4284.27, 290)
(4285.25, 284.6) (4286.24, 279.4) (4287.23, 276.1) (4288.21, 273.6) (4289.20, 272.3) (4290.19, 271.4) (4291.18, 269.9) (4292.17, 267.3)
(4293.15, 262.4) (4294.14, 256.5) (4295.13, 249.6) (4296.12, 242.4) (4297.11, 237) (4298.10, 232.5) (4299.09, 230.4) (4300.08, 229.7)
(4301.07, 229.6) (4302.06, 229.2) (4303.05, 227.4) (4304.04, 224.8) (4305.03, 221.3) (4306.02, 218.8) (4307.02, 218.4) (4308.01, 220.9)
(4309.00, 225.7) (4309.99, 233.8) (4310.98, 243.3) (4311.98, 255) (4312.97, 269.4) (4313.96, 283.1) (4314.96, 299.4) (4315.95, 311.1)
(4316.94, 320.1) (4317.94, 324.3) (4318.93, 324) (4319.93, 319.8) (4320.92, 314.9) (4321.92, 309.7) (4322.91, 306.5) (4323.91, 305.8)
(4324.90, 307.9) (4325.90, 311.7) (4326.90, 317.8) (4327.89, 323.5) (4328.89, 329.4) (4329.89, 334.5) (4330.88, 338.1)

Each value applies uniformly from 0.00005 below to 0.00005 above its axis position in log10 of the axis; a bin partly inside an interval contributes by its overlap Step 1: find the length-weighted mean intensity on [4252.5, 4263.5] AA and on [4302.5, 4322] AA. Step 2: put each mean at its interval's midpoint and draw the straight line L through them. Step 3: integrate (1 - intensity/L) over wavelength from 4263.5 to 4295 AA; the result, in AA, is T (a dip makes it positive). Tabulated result 1.1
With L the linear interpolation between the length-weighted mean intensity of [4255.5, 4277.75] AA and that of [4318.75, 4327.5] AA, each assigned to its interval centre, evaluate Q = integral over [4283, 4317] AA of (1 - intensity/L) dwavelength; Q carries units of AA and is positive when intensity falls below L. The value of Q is 5.32 AA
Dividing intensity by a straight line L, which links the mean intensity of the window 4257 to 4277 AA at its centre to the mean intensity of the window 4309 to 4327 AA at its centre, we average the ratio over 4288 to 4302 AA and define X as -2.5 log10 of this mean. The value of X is 0.16 mag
